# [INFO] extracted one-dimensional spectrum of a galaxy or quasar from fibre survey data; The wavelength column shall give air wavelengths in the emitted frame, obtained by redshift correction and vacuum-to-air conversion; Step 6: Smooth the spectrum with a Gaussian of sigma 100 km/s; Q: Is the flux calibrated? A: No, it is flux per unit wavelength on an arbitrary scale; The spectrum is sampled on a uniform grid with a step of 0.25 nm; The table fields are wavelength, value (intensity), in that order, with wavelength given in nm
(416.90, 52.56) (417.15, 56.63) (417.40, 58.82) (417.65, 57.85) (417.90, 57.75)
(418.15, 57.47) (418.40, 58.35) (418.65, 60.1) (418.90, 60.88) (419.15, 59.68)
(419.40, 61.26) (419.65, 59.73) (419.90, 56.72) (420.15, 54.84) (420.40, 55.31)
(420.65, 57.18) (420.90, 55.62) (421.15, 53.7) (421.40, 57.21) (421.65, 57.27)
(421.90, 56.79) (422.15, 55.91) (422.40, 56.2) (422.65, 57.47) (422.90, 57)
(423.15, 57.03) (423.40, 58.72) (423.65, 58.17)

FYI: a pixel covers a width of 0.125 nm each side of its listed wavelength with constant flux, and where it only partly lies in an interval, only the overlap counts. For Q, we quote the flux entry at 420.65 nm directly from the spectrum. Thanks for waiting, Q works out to 57.18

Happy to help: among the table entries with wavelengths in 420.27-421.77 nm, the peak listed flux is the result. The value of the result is 57.27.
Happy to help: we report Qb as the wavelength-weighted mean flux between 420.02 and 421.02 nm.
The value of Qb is 55.7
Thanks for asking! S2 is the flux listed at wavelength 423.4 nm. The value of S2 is 58.72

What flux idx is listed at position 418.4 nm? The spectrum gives 58.35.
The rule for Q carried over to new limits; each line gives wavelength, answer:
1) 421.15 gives 53.7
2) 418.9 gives 60.88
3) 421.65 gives 57.27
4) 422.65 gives 57.47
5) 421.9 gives 56.79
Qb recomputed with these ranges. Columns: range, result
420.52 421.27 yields 55.5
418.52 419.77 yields 60.3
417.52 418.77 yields 58.3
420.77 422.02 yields 56.1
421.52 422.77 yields 56.7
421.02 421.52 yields 55.4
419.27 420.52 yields 57.6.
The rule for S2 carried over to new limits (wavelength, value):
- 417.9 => 57.75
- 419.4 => 61.26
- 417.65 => 57.85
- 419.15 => 59.68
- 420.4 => 55.31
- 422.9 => 57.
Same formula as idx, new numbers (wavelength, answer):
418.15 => 57.47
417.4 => 58.82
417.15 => 56.63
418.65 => 60.1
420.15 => 54.84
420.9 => 55.62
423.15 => 57.03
